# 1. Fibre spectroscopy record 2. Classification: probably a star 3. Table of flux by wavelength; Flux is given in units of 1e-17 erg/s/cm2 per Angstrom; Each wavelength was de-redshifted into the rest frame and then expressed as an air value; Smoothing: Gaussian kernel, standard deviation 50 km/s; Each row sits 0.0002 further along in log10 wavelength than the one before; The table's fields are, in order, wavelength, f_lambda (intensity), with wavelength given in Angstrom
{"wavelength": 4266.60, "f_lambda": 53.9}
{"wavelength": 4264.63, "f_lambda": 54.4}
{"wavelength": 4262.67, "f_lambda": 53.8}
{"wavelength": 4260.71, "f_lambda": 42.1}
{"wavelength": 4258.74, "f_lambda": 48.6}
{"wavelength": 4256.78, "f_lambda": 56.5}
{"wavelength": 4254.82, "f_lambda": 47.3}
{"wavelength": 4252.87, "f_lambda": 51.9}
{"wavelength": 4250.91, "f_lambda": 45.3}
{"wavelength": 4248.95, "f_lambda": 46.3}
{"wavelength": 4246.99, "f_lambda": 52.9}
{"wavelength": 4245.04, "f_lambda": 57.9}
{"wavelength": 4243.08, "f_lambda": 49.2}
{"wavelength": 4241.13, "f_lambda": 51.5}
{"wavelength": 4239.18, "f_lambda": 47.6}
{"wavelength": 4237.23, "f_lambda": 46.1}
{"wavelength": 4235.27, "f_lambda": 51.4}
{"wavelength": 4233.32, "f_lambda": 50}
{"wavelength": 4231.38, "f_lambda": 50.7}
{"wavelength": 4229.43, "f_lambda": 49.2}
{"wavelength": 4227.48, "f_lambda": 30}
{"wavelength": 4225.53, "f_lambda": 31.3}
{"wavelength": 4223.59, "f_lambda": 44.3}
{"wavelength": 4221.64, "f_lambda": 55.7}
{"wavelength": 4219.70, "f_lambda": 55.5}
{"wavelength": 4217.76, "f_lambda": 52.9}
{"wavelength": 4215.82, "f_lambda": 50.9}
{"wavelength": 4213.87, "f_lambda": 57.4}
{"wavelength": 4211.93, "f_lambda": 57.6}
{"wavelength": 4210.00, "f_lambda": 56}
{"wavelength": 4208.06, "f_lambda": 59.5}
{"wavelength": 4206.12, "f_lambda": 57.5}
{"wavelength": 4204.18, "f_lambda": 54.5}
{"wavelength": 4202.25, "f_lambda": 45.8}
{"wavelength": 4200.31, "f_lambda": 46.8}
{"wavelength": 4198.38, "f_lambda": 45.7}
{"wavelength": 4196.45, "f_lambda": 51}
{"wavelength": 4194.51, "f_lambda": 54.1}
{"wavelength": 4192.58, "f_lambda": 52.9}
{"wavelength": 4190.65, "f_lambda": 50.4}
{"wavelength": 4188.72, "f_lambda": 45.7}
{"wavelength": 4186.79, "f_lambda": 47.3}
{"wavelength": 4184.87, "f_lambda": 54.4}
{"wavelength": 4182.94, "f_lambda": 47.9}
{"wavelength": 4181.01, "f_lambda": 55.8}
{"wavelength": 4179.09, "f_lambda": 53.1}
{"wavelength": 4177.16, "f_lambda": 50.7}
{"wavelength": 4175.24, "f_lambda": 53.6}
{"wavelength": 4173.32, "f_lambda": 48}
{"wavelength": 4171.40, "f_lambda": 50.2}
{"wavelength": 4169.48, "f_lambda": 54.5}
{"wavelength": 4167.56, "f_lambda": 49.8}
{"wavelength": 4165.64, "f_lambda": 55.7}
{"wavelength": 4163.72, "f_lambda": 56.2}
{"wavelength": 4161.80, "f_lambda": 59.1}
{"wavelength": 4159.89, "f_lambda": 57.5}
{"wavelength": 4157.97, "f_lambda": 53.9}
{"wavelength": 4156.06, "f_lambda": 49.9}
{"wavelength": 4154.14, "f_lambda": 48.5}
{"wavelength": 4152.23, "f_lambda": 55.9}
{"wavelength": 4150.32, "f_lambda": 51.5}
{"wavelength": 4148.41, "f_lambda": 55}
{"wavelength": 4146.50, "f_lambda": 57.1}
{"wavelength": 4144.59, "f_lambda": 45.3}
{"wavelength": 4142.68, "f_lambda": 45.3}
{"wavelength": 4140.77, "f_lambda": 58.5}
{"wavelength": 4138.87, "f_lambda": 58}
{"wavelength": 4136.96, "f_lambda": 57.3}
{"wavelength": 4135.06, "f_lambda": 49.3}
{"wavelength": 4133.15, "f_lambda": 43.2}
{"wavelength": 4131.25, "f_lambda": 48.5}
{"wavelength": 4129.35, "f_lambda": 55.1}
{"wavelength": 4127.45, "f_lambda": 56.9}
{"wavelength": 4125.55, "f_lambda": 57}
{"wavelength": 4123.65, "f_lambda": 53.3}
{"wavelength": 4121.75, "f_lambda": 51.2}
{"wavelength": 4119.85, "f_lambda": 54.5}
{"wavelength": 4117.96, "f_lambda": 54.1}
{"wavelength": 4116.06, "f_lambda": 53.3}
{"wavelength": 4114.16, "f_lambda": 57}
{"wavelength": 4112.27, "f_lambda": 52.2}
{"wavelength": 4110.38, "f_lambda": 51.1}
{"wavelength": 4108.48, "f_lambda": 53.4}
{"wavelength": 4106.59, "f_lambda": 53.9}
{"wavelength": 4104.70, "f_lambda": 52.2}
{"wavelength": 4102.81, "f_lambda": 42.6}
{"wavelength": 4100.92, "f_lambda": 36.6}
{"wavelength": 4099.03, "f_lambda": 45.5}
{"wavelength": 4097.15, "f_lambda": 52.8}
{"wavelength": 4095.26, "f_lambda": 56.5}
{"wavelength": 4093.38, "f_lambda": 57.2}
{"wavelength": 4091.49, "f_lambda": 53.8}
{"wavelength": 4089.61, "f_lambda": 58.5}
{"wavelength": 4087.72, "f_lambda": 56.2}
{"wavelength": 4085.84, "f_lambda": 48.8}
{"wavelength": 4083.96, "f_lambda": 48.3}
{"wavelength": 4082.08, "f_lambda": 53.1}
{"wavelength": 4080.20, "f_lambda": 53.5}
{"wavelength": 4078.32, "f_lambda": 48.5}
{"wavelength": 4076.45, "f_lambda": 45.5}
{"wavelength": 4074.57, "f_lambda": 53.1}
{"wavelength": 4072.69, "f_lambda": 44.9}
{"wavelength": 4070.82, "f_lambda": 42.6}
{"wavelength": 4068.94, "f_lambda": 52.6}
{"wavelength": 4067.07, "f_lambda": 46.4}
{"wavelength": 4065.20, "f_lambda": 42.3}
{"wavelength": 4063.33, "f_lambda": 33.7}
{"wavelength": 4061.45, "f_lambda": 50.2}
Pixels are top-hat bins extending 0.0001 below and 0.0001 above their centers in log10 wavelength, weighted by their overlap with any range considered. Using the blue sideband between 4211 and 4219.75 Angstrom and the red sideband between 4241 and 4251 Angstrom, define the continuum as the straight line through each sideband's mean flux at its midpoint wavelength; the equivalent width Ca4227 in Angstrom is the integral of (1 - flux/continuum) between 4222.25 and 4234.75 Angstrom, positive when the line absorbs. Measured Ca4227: 2.3 Angstrom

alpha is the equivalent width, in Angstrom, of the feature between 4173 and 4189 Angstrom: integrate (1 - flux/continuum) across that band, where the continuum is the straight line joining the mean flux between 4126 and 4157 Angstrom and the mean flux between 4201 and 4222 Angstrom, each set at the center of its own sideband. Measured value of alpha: 0.78 Angstrom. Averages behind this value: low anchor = 52.3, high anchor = 54.7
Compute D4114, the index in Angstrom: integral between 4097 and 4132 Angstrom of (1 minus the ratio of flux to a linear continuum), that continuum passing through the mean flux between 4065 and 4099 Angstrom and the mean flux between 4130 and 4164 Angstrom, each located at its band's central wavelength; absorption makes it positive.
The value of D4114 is 0.1 Angstrom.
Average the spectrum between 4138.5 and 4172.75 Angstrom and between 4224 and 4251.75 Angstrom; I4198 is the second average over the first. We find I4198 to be 0.9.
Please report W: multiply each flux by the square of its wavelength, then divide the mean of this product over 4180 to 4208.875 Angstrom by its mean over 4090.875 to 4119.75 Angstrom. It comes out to 1.0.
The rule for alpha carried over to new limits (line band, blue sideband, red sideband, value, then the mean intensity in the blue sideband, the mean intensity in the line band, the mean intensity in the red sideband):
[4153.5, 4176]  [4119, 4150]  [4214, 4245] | -0.77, 52.8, 53.1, 48.3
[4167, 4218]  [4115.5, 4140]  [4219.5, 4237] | -3.63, 53.3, 52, 46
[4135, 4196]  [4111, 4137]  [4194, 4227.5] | -0.78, 52.9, 52.6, 50.9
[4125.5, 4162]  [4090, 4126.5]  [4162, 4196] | -0.64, 52.1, 52.9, 51.9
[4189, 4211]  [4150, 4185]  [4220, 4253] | -0.67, 52.9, 52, 47.8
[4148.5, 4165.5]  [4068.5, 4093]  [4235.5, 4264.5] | -1.27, 50.8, 54.2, 50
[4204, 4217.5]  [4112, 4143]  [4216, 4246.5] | -1.84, 53.4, 56.1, 48.4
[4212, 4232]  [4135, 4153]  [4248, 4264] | 0.91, 53.5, 48.2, 49.1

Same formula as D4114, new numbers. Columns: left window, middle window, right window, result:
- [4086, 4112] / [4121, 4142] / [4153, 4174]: -0.4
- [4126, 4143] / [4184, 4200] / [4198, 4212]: 0.9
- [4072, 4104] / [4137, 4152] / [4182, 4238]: -0.9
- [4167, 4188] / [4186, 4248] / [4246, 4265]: 0.3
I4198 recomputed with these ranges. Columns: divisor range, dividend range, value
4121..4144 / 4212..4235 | 0.92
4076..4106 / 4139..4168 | 1.05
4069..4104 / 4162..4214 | 1.05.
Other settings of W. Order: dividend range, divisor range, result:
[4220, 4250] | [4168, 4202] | 0.97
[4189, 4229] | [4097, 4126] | 1.03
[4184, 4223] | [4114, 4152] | 1.02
